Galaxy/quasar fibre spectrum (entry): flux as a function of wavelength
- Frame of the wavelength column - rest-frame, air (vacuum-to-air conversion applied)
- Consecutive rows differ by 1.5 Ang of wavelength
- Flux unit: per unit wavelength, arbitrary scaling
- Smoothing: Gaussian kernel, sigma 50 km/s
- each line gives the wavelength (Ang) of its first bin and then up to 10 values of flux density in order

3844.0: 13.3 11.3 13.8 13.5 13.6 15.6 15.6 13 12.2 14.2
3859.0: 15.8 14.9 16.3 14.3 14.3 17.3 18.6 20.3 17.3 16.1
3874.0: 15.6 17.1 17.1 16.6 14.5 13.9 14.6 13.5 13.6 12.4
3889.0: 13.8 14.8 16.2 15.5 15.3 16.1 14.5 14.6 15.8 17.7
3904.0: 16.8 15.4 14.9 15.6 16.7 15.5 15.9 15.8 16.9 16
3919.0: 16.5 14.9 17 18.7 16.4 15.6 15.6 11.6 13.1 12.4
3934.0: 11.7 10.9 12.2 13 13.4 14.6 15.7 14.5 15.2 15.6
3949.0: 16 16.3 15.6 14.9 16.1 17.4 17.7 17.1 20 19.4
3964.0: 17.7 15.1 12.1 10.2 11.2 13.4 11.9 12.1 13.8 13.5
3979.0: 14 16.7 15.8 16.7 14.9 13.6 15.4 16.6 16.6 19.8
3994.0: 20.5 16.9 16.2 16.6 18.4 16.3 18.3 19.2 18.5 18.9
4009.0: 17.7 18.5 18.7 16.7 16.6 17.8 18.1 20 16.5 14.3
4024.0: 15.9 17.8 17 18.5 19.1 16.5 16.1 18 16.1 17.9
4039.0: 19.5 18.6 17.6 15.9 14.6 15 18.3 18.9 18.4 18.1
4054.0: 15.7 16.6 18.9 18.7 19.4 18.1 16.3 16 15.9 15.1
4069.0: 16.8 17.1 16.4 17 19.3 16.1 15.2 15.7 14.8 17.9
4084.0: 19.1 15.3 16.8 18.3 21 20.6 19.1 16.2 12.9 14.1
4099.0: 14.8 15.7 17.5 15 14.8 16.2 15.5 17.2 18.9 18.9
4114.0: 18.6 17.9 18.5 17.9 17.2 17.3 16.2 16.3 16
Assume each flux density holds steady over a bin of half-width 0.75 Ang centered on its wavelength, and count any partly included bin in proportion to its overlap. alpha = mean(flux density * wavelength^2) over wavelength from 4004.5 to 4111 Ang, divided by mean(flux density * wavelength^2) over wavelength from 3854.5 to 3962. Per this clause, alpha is 1.20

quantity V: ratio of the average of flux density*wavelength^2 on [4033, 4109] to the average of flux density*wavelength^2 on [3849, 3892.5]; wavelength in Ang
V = 1.23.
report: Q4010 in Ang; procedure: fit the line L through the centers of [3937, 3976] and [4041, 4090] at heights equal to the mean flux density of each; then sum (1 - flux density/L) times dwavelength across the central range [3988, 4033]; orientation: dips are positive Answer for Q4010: -4.5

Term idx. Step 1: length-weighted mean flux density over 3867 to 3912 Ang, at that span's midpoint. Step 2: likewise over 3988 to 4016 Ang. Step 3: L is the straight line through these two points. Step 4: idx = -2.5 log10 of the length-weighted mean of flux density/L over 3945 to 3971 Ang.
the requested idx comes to 0.083 mag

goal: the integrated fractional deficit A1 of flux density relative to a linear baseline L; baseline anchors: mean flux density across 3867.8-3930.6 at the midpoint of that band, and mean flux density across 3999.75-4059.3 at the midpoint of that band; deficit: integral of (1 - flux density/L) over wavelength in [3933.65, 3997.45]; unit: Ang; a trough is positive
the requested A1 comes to 5.6 Ang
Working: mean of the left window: 15.7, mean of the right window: 17.5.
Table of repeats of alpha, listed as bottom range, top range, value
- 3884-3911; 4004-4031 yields 1.24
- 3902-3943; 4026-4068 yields 1.23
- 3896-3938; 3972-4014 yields 1.13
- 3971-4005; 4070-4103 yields 1.11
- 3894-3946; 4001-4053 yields 1.23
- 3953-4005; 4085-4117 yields 1.13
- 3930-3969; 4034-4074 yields 1.21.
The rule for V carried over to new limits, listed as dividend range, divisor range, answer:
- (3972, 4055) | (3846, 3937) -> 1.18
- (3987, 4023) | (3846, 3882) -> 1.22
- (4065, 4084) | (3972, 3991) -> 1.18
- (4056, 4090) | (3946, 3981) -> 1.19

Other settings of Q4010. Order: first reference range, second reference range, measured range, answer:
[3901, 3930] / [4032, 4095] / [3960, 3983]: 2.76 Ang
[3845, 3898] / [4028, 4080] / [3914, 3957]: 2.45 Ang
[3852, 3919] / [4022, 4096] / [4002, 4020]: -1.55 Ang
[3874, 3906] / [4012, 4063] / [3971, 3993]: 2.20 Ang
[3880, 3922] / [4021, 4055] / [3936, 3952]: 1.27 Ang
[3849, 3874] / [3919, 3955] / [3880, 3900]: 0.91 Ang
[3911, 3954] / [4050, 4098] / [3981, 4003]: -1.34 Ang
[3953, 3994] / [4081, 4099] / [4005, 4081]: -3.78 Ang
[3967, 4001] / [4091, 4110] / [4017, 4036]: -2.20 Ang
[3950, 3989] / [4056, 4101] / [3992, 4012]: -3.17 Ang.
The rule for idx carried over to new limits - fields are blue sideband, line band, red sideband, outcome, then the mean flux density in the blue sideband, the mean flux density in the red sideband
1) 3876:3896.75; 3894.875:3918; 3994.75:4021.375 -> -0.036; 14.8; 17.8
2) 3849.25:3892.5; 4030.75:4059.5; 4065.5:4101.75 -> -0.057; 15.3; 16.7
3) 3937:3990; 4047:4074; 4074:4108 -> -0.068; 15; 16.6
